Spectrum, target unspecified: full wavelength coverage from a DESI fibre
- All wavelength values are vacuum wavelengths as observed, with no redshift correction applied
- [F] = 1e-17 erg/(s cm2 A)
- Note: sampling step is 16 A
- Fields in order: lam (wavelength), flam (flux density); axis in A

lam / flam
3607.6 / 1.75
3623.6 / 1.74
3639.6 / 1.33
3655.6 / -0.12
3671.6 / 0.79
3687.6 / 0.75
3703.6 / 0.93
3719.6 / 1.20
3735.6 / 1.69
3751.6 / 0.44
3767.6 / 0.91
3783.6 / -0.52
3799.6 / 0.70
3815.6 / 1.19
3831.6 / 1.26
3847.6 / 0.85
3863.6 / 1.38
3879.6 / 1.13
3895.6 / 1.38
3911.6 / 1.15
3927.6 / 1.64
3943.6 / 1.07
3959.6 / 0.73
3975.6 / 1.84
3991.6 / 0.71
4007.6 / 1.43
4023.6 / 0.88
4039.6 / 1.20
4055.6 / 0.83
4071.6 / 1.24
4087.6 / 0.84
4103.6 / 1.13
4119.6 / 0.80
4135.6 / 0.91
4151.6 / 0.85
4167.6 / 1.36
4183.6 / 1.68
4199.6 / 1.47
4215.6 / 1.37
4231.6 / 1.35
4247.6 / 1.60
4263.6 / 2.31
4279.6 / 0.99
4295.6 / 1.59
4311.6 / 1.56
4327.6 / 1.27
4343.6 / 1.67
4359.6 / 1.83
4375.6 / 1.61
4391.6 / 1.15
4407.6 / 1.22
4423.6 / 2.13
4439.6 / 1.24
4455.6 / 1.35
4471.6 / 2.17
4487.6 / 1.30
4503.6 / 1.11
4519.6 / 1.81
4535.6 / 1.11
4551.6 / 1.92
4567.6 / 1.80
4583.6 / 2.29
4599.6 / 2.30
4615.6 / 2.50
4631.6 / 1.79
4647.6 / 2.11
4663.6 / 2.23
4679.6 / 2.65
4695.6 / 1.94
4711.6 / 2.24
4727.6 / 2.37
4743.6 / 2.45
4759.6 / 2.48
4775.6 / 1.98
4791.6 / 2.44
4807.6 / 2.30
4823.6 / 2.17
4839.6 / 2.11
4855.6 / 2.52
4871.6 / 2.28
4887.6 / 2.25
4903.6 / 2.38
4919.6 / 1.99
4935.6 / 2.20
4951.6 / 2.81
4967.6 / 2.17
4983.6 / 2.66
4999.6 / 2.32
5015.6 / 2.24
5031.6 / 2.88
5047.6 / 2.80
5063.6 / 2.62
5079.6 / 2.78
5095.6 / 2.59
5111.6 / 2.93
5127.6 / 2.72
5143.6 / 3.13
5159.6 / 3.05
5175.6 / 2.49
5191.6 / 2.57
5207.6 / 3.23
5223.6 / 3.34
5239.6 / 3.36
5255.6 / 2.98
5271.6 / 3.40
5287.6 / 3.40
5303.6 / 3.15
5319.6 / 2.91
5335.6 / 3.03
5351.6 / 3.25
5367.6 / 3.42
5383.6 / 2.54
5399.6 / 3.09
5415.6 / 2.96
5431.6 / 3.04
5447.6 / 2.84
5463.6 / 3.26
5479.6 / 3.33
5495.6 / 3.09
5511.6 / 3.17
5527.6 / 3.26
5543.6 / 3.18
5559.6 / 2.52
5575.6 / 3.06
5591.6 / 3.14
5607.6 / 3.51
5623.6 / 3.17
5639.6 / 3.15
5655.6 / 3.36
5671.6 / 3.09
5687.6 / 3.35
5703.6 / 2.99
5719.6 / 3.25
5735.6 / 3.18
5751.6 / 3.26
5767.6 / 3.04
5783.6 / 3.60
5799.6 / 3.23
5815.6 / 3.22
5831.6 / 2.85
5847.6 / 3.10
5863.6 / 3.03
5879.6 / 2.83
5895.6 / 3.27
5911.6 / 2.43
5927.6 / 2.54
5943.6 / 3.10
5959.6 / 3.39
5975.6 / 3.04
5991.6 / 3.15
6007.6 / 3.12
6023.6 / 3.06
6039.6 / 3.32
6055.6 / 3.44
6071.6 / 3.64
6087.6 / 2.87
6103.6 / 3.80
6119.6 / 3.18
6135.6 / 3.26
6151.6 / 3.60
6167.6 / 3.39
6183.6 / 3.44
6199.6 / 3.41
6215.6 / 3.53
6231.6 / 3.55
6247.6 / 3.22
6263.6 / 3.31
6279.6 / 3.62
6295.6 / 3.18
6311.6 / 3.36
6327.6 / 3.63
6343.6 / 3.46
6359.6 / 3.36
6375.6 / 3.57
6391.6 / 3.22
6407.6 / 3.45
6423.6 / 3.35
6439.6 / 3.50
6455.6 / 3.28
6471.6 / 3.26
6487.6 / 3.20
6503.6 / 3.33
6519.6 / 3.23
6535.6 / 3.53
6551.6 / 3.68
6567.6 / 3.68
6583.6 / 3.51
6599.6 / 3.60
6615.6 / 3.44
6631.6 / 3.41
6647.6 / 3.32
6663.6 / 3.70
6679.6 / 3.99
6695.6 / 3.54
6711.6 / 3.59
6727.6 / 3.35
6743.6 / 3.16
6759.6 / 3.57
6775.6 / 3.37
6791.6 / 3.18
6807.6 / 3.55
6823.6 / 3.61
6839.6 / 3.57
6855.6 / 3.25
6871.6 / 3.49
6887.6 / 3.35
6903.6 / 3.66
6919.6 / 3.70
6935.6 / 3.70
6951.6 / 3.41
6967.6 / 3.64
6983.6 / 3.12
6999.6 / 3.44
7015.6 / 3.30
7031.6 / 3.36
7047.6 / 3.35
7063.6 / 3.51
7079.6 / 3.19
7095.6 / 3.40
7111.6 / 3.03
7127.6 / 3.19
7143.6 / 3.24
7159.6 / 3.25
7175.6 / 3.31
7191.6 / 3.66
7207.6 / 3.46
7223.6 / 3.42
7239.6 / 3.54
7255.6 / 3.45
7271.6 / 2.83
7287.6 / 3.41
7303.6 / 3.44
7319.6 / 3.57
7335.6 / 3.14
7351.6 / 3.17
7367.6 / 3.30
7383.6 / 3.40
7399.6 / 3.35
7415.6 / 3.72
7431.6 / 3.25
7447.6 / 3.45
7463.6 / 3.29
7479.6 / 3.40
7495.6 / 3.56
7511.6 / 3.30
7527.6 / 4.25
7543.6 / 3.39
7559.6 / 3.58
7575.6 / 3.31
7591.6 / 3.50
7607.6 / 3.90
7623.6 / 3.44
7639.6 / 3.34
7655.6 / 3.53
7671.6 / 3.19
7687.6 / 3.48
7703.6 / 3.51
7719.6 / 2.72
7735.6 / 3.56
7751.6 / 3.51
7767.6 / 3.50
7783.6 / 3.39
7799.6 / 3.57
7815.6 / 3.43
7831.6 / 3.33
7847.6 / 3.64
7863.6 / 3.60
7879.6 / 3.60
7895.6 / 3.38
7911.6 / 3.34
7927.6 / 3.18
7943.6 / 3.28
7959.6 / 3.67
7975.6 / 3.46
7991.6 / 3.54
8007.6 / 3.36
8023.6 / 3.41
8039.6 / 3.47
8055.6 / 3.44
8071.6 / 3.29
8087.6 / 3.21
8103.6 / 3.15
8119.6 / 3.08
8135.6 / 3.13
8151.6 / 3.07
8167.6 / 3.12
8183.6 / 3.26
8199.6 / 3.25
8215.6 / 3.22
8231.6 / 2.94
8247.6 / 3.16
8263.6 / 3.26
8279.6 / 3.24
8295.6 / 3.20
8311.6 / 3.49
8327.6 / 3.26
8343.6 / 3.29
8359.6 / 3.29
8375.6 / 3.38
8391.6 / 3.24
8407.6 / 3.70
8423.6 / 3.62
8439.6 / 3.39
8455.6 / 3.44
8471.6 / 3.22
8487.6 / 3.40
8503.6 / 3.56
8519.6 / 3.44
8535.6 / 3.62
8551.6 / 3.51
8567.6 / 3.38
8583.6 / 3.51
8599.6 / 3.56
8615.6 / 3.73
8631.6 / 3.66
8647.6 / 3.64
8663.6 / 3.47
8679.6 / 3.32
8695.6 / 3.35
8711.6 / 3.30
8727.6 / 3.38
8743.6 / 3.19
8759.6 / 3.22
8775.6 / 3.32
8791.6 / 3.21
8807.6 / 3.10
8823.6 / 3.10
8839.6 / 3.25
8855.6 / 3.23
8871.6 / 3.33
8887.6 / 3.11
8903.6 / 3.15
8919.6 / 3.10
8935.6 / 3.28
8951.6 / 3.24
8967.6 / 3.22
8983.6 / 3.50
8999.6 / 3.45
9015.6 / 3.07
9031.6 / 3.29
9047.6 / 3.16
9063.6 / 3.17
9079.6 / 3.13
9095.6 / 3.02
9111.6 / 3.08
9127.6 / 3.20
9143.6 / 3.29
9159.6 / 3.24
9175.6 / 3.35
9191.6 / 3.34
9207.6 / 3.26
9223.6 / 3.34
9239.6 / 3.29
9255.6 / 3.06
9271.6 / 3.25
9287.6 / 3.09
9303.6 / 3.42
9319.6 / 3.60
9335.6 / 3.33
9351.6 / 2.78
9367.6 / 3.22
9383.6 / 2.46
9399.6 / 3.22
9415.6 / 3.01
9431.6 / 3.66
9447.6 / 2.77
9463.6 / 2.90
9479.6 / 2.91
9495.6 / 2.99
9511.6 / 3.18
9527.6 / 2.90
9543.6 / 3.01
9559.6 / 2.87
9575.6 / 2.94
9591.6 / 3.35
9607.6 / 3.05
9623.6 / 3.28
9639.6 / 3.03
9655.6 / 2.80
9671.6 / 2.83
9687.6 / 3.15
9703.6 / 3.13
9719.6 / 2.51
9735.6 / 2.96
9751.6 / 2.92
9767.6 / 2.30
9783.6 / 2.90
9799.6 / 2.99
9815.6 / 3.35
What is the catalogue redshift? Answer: 0.14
